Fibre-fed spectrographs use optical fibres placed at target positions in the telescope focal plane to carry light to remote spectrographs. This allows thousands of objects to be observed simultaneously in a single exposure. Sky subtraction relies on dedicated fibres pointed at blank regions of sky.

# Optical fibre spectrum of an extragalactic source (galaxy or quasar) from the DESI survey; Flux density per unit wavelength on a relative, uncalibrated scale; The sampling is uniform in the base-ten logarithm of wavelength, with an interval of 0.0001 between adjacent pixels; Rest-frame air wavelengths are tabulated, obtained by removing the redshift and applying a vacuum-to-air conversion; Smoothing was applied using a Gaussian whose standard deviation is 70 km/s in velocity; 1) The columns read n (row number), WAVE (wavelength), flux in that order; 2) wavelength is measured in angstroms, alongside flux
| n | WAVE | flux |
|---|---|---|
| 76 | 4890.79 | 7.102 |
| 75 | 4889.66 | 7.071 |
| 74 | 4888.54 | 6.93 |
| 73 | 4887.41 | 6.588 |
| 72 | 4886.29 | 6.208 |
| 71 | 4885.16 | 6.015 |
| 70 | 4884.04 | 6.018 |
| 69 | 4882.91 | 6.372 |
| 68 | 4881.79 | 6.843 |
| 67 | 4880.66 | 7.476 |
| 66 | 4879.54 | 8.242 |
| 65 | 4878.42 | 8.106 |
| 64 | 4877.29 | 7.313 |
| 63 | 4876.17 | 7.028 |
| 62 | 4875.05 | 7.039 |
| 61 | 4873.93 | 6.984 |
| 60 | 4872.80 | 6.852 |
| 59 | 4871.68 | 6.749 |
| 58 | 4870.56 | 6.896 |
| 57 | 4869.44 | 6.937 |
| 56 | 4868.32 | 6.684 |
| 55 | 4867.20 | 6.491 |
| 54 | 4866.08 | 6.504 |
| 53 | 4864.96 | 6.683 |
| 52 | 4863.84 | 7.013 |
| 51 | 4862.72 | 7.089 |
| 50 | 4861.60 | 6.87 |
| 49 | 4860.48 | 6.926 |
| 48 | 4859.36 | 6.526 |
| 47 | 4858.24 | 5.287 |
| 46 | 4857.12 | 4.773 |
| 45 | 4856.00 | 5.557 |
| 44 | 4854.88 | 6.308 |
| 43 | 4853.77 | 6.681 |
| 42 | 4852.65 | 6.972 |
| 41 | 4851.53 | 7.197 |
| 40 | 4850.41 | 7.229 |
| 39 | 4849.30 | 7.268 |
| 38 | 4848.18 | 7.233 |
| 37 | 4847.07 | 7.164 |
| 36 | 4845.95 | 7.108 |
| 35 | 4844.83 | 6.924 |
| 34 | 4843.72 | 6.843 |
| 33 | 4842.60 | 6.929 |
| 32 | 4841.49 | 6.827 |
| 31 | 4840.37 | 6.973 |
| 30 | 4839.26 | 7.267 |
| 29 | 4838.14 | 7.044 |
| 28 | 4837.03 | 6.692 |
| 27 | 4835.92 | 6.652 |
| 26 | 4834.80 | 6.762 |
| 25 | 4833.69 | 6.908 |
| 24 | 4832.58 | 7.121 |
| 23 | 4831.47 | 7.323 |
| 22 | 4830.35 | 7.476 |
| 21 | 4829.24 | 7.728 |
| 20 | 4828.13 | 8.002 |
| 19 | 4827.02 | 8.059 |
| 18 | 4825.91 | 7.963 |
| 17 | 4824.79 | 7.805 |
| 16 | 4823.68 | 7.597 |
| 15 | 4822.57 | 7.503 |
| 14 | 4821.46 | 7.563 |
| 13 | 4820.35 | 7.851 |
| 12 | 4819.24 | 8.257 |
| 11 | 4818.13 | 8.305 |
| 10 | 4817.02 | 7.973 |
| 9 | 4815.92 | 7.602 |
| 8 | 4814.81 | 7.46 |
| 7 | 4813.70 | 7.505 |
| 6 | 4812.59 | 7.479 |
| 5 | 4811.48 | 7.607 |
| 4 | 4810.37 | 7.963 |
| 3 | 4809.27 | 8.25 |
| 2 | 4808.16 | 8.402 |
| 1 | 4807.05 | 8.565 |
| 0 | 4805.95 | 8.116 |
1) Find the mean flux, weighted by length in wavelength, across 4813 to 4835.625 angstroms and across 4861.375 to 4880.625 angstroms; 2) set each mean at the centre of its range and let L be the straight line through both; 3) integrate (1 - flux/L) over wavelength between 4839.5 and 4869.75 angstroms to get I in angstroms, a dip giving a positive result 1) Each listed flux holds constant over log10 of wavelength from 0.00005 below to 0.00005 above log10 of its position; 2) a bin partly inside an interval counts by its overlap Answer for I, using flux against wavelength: 2.3 angstroms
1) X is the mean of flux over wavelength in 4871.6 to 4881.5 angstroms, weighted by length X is 7.32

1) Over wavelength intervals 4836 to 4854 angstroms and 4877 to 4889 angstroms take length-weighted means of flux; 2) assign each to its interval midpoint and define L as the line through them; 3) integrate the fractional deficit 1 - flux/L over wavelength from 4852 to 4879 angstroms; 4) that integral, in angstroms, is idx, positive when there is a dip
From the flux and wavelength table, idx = 1.1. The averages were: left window 7.02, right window 6.91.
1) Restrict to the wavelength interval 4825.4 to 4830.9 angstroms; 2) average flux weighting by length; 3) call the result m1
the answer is 7.85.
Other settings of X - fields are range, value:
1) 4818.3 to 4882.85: 7.06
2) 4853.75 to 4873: 6.48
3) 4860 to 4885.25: 6.94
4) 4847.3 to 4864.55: 6.61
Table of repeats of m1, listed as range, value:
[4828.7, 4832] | 7.5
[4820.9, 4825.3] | 7.62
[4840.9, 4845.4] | 6.88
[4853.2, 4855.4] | 6.52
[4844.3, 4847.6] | 7.05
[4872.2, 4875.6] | 6.95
